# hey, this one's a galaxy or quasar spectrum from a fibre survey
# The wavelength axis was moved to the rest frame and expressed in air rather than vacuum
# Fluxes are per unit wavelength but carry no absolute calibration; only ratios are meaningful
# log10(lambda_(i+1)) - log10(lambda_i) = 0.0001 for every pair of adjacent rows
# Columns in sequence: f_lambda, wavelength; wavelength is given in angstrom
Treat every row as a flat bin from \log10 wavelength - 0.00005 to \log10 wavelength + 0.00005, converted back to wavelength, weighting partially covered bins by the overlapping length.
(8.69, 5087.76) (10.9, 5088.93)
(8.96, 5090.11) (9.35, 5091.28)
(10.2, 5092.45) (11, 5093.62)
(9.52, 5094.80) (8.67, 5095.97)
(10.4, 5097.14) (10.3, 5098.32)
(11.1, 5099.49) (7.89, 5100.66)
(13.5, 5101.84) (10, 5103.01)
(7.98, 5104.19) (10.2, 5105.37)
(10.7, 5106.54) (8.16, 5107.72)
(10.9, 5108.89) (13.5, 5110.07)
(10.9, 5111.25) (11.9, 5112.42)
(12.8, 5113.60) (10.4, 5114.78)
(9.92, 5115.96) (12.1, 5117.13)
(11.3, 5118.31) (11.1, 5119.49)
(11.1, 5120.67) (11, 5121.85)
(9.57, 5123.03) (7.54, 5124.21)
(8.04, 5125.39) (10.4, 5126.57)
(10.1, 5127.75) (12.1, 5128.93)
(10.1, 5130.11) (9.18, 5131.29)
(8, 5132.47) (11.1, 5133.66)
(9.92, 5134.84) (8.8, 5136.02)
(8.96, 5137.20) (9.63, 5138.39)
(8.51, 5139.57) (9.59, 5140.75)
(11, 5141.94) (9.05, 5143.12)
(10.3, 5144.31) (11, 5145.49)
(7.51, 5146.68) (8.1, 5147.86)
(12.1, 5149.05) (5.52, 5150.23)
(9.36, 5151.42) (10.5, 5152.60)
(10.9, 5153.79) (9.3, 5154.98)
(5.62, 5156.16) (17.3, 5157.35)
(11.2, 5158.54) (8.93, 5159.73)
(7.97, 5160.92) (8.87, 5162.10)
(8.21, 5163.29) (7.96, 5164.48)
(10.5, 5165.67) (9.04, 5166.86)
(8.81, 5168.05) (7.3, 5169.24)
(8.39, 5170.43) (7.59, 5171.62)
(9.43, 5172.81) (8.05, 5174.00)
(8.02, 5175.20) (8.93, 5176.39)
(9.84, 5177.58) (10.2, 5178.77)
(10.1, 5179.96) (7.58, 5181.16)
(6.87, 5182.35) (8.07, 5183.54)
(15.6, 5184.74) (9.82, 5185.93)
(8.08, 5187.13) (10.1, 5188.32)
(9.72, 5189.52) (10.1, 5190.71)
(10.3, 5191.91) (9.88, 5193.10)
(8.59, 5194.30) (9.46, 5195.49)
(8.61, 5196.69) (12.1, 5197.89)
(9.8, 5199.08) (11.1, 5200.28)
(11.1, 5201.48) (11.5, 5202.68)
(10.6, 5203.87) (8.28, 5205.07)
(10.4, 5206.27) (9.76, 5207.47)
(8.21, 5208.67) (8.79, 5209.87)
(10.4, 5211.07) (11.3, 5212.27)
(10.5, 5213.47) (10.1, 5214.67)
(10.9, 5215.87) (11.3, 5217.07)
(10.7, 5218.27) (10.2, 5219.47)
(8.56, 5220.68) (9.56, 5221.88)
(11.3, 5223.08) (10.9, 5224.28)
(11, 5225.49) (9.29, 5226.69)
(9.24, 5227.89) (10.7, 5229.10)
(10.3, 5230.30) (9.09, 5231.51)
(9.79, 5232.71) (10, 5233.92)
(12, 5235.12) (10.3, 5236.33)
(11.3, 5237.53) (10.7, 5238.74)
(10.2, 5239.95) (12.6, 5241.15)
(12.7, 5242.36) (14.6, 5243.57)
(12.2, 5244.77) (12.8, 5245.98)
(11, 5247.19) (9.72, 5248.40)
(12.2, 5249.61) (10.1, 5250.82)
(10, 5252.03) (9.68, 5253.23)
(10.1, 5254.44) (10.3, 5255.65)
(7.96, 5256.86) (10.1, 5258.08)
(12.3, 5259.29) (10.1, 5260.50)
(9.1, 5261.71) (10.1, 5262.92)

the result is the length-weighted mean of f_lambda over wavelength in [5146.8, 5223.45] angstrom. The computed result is 9.63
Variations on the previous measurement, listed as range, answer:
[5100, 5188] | 9.73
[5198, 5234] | 10.2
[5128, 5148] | 9.62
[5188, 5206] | 10.1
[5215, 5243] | 10.5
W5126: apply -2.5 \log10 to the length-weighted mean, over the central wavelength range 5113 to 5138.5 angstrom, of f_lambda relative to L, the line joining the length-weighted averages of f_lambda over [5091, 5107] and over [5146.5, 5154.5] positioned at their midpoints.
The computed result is -0.06 mag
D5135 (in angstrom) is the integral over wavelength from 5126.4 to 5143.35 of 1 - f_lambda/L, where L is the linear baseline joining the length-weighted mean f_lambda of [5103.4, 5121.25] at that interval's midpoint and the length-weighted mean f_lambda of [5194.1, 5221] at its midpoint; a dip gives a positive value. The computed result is 1.5 angstrom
